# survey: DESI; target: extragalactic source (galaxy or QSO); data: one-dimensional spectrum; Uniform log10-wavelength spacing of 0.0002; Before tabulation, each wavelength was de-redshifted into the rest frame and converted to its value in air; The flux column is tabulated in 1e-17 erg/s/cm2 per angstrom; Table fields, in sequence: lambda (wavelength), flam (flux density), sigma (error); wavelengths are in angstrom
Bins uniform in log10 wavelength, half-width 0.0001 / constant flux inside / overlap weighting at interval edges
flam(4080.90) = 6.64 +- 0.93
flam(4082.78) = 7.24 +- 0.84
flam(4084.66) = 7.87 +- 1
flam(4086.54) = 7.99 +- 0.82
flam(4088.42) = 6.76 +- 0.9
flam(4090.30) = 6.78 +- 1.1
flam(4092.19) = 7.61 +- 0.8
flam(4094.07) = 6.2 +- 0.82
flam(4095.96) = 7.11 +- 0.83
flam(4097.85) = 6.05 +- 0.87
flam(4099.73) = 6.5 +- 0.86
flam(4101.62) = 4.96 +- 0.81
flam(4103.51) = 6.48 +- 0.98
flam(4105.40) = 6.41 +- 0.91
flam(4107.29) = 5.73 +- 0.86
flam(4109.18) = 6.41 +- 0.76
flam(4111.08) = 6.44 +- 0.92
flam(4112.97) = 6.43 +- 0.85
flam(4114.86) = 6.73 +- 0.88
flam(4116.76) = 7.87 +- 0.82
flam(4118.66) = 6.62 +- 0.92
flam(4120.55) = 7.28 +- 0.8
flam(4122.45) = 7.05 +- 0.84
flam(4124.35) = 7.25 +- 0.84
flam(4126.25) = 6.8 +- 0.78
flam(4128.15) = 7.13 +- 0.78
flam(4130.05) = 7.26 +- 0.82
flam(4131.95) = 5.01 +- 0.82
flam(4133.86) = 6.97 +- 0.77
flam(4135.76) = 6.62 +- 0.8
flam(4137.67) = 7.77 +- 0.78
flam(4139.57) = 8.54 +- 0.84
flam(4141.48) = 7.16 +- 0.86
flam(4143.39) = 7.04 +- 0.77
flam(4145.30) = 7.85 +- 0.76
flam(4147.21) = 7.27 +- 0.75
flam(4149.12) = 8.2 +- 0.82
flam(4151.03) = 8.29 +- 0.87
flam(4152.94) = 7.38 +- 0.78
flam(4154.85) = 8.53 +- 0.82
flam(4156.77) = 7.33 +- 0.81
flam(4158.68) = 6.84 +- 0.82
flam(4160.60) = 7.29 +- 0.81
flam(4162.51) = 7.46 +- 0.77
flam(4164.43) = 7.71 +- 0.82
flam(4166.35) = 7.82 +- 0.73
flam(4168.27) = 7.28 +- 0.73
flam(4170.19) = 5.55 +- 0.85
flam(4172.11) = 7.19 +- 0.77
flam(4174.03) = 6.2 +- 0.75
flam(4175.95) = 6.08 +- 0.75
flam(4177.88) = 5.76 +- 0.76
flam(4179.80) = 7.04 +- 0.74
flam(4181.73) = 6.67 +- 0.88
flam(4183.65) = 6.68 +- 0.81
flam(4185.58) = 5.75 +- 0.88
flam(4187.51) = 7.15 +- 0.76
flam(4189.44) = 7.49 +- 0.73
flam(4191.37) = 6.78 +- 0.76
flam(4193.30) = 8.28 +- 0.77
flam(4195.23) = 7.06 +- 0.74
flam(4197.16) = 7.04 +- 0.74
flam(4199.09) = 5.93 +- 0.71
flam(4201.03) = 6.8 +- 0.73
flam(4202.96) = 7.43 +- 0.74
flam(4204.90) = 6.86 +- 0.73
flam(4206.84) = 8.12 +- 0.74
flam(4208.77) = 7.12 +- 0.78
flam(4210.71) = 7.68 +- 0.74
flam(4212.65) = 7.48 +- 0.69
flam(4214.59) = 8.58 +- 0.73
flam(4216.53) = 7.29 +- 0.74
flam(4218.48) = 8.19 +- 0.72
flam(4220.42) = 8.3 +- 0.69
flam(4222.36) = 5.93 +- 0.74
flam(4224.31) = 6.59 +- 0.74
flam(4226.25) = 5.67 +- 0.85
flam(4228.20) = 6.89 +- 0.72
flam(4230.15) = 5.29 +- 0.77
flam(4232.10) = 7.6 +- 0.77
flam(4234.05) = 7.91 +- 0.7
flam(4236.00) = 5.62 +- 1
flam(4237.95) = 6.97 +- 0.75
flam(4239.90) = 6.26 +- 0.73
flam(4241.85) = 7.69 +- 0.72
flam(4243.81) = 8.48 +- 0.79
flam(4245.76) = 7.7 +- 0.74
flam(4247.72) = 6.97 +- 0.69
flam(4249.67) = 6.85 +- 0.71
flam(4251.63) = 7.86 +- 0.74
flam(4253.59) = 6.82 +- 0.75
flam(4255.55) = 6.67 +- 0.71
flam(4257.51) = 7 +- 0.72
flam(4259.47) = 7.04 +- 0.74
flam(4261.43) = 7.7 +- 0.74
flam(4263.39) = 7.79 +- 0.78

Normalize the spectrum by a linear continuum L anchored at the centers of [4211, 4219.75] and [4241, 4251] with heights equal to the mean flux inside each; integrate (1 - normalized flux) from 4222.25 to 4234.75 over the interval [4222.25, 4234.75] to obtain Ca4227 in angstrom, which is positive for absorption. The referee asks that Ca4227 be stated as 1.9 angstrom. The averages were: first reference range 7.88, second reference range 7.55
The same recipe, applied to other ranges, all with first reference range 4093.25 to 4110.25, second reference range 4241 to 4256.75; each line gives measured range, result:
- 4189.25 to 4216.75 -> -1.2 angstrom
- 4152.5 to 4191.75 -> -1.1 angstrom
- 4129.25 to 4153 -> -3.0 angstrom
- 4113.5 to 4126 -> -1.5 angstrom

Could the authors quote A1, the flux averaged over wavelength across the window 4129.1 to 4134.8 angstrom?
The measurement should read 6.41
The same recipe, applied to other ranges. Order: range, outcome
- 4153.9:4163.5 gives 7.49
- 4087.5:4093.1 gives 7.04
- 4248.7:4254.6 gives 7.17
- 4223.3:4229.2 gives 6.37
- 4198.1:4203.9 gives 6.72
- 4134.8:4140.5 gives 7.65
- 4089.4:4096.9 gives 6.92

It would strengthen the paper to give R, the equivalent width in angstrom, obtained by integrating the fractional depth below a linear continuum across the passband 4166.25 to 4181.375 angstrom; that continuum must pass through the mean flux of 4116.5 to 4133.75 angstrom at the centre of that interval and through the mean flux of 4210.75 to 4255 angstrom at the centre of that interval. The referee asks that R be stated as 1.0 angstrom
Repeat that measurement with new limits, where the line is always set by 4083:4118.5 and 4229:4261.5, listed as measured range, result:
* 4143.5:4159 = -2.01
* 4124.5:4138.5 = -0.08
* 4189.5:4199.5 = -0.27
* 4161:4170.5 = -0.58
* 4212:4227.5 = -0.54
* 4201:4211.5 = -0.62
